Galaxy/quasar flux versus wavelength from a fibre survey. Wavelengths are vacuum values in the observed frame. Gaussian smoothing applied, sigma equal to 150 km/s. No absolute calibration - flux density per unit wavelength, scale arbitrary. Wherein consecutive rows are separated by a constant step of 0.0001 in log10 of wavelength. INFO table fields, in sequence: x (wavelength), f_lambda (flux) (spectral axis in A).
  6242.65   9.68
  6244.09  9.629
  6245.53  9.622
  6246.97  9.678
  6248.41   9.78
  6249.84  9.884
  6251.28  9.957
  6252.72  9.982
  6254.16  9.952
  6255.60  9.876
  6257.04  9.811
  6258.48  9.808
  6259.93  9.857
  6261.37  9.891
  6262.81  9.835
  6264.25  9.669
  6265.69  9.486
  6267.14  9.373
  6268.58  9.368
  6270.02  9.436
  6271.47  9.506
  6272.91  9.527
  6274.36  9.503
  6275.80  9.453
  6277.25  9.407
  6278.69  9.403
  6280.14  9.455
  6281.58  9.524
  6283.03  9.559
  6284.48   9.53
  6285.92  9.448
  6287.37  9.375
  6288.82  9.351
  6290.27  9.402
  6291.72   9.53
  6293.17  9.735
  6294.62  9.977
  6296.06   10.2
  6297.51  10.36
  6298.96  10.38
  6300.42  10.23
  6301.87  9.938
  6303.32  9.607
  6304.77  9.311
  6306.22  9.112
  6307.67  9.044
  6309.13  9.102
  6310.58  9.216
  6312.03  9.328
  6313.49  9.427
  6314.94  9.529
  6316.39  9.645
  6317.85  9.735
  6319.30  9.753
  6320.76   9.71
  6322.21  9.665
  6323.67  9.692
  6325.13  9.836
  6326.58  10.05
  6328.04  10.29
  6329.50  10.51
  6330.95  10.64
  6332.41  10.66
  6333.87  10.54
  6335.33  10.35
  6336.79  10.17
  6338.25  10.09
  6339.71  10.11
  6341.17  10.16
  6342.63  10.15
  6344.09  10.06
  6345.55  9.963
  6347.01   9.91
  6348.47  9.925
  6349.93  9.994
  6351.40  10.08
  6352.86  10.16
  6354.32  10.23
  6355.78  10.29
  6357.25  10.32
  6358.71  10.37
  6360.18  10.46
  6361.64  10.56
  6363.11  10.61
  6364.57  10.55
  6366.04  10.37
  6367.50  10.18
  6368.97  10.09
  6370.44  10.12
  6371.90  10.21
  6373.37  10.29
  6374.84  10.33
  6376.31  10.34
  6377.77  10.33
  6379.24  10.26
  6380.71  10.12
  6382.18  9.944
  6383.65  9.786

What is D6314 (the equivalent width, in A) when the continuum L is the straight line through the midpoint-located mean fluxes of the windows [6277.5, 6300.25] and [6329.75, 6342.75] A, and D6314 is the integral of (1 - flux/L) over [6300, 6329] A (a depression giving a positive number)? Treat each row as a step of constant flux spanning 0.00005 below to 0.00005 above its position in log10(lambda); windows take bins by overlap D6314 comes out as 1.2 A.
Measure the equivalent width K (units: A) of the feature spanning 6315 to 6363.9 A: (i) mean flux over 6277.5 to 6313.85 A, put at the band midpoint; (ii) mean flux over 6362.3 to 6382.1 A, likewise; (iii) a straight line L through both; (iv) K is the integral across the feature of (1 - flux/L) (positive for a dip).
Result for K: -0.7 A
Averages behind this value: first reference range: 9.58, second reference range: 10.3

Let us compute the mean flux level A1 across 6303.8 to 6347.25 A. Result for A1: 9.86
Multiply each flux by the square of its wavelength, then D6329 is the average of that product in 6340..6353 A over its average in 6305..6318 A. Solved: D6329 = 1.09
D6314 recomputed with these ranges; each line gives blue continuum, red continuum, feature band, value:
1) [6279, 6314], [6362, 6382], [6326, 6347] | -0.6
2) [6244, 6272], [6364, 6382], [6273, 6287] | 0.5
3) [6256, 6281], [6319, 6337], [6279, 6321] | 1.2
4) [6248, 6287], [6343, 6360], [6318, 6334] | -0.2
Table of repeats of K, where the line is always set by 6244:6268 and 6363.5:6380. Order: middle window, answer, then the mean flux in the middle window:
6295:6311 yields 0.46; 9.7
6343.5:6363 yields 0.03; 10.2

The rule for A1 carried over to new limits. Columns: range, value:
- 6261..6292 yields 9.5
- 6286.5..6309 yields 9.68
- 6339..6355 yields 10.1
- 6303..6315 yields 9.28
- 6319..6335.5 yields 10.1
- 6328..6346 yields 10.3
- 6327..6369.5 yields 10.3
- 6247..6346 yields 9.77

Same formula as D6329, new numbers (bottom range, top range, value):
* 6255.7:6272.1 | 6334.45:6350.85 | 1.07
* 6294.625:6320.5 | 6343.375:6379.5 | 1.08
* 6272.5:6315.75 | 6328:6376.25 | 1.09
